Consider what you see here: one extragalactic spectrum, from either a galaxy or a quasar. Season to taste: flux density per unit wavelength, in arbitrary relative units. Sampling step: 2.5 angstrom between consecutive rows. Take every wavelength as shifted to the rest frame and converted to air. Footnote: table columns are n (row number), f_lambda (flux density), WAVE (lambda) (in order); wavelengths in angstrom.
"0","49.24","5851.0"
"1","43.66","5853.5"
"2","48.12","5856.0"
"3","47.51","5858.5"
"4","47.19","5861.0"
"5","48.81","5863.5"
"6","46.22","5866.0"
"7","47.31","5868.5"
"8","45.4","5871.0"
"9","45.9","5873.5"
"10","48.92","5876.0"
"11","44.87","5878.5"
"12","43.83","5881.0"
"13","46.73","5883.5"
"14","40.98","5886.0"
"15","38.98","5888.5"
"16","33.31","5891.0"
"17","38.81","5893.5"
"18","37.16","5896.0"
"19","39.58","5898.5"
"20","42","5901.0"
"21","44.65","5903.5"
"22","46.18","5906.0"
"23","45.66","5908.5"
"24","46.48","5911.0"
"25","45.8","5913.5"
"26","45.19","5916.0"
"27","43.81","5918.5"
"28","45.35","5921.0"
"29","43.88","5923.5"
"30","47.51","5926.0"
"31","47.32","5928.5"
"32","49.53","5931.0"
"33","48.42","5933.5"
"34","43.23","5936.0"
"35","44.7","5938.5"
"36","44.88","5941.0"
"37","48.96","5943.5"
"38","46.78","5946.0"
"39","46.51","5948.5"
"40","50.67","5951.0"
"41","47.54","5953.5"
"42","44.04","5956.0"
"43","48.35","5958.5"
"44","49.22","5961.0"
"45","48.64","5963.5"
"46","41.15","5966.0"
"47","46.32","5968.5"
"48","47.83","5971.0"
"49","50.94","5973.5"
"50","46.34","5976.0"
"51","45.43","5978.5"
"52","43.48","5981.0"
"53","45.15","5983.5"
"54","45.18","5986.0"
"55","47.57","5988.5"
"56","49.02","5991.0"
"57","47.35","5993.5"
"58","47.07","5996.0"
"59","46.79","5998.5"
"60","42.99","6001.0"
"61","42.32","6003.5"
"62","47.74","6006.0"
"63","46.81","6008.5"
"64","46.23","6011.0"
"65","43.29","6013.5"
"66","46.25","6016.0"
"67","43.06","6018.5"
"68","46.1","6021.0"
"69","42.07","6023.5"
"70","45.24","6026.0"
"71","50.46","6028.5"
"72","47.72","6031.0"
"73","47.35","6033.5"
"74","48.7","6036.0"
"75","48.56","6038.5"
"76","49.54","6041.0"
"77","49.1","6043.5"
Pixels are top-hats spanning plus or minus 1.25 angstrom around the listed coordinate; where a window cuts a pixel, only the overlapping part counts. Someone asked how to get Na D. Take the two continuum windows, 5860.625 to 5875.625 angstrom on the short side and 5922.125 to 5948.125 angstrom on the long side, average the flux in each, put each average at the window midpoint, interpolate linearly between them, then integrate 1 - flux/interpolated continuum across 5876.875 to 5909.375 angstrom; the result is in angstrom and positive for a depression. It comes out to 3.5 angstrom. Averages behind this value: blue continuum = 46.9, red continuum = 46.5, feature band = 41.8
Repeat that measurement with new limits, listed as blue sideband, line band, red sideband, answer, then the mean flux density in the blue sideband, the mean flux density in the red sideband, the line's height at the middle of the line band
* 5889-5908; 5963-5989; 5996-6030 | -1.4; 40.4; 45.4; 43.8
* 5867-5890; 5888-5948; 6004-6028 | 0.9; 44.7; 45.3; 44.8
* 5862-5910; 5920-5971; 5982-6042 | -2.1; 43.5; 46.3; 44.8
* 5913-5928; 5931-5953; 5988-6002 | -0.6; 45.3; 46.8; 45.8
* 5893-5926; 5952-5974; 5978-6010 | -0.9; 43.7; 45.9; 45.1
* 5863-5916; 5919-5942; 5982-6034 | -0.8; 43.7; 46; 44.5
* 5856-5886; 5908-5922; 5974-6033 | 0.3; 46.4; 45.9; 46.3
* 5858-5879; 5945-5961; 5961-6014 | -0.4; 47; 46.2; 46.4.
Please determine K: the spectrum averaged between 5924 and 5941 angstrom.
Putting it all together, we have 46.5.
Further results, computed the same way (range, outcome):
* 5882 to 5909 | 41.2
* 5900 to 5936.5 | 45.7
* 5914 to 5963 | 46.6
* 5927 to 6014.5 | 46.5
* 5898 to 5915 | 44.6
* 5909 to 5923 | 45.3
